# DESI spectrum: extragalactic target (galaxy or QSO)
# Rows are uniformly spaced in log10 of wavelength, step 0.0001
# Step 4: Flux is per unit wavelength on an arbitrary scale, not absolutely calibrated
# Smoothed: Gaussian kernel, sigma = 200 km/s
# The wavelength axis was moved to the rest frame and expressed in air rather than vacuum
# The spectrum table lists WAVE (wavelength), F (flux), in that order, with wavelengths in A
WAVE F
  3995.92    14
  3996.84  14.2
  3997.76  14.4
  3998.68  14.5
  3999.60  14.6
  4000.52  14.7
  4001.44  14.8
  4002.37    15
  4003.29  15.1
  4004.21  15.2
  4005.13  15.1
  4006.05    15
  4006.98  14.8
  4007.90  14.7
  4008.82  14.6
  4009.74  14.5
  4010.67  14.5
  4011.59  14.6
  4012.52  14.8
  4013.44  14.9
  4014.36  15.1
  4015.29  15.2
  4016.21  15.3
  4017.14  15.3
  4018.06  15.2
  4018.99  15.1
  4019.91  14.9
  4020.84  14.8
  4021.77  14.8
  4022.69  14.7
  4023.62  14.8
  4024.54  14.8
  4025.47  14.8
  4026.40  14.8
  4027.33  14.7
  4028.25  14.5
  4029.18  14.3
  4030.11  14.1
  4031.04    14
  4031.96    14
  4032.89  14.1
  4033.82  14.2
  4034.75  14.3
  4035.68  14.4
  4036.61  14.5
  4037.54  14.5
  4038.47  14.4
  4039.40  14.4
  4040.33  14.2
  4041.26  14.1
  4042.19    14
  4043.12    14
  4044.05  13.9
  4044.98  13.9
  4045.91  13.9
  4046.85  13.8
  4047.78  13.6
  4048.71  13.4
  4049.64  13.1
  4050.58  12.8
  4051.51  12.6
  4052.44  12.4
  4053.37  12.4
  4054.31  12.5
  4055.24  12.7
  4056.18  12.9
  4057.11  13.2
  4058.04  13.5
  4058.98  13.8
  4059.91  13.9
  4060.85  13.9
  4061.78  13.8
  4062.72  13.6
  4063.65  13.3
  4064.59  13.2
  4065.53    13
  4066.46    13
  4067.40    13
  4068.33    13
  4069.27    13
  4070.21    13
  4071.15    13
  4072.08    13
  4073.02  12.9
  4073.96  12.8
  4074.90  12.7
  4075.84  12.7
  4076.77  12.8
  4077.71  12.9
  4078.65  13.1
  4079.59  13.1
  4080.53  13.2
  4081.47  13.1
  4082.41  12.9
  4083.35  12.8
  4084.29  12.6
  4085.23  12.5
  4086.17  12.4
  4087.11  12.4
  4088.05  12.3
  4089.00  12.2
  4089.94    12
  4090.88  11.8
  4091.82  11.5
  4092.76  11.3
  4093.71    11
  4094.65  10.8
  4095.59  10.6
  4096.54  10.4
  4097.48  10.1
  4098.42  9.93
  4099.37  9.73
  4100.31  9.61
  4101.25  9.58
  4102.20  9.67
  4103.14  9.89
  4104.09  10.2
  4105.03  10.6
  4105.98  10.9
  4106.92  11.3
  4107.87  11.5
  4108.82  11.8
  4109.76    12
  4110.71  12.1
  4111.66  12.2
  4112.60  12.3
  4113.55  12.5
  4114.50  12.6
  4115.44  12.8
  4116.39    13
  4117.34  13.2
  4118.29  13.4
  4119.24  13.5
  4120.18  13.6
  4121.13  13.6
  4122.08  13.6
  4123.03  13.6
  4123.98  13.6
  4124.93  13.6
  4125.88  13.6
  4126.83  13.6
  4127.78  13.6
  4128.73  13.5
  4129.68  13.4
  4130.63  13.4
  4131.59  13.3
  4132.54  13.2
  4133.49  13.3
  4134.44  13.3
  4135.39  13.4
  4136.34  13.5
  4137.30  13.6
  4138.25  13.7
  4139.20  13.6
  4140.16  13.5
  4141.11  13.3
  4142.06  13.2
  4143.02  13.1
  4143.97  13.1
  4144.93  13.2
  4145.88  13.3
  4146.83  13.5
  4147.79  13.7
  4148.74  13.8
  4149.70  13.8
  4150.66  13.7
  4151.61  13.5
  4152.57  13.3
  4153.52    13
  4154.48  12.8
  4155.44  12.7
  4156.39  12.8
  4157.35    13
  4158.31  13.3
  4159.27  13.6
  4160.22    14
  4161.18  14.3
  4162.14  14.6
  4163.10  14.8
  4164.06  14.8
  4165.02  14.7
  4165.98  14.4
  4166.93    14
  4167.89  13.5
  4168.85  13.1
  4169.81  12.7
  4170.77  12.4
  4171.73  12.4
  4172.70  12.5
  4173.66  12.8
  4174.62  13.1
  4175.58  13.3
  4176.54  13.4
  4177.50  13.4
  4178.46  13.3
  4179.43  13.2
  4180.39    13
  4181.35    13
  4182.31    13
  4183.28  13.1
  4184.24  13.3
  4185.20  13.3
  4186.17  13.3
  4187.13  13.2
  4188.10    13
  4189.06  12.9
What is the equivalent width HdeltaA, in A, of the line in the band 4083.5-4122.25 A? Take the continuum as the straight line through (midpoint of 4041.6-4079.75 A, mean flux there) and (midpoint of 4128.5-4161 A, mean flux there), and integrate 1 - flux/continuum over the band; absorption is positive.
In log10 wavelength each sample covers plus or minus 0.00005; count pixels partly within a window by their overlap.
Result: 4.69 A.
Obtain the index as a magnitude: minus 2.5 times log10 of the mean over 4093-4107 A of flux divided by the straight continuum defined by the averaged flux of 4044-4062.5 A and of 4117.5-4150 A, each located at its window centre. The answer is 0.29 mag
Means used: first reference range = 13.3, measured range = 10.3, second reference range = 13.5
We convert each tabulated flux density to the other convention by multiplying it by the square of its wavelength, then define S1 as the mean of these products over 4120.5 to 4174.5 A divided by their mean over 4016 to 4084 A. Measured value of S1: 1.0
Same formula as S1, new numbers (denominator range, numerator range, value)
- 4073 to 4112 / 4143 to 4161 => 1.18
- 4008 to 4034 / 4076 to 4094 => 0.87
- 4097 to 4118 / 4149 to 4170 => 1.24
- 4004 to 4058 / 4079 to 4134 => 0.89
